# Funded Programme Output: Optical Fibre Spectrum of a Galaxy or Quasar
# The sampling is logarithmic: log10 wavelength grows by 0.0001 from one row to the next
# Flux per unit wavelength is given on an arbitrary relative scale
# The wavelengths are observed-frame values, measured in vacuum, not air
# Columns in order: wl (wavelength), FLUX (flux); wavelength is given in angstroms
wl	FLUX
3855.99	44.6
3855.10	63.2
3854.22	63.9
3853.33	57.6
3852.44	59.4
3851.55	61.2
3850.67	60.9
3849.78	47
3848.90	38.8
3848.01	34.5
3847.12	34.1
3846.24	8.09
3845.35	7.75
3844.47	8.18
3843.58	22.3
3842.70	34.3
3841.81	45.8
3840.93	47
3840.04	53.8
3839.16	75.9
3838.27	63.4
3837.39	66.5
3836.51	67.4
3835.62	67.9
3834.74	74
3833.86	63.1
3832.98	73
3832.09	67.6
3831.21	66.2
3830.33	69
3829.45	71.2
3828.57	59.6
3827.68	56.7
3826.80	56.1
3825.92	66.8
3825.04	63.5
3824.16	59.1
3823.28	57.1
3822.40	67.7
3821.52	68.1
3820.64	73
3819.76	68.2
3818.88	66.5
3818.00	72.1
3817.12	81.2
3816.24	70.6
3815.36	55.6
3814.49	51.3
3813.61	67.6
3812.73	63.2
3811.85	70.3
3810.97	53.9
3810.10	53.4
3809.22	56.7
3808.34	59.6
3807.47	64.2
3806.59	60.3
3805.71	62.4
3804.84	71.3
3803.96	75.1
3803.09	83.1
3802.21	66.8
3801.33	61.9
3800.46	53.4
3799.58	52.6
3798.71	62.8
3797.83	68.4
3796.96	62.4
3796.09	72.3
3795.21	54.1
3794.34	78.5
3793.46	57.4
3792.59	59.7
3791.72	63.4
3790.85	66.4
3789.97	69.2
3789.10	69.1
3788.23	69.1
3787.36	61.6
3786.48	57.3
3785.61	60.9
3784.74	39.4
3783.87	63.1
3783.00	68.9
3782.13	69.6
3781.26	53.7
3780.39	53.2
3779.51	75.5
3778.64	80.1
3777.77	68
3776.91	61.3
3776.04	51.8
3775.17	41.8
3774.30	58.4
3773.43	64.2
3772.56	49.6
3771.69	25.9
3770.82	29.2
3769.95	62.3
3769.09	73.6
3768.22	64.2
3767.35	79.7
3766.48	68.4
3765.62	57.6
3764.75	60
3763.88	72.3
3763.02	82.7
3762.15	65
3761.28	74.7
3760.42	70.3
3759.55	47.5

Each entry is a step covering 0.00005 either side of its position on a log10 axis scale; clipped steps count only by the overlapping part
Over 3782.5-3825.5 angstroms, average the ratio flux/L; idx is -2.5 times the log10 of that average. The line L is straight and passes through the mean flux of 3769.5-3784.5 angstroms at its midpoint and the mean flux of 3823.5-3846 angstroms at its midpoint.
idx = -0.13 mag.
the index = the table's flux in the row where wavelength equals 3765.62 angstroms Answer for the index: 57.6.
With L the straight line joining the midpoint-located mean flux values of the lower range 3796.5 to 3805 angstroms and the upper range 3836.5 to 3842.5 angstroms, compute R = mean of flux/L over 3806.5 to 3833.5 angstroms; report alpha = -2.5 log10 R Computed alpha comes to -0.04 mag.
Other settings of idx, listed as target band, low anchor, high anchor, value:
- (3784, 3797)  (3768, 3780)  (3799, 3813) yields -0.04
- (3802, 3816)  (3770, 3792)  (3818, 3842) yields -0.02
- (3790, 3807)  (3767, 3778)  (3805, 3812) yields -0.11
